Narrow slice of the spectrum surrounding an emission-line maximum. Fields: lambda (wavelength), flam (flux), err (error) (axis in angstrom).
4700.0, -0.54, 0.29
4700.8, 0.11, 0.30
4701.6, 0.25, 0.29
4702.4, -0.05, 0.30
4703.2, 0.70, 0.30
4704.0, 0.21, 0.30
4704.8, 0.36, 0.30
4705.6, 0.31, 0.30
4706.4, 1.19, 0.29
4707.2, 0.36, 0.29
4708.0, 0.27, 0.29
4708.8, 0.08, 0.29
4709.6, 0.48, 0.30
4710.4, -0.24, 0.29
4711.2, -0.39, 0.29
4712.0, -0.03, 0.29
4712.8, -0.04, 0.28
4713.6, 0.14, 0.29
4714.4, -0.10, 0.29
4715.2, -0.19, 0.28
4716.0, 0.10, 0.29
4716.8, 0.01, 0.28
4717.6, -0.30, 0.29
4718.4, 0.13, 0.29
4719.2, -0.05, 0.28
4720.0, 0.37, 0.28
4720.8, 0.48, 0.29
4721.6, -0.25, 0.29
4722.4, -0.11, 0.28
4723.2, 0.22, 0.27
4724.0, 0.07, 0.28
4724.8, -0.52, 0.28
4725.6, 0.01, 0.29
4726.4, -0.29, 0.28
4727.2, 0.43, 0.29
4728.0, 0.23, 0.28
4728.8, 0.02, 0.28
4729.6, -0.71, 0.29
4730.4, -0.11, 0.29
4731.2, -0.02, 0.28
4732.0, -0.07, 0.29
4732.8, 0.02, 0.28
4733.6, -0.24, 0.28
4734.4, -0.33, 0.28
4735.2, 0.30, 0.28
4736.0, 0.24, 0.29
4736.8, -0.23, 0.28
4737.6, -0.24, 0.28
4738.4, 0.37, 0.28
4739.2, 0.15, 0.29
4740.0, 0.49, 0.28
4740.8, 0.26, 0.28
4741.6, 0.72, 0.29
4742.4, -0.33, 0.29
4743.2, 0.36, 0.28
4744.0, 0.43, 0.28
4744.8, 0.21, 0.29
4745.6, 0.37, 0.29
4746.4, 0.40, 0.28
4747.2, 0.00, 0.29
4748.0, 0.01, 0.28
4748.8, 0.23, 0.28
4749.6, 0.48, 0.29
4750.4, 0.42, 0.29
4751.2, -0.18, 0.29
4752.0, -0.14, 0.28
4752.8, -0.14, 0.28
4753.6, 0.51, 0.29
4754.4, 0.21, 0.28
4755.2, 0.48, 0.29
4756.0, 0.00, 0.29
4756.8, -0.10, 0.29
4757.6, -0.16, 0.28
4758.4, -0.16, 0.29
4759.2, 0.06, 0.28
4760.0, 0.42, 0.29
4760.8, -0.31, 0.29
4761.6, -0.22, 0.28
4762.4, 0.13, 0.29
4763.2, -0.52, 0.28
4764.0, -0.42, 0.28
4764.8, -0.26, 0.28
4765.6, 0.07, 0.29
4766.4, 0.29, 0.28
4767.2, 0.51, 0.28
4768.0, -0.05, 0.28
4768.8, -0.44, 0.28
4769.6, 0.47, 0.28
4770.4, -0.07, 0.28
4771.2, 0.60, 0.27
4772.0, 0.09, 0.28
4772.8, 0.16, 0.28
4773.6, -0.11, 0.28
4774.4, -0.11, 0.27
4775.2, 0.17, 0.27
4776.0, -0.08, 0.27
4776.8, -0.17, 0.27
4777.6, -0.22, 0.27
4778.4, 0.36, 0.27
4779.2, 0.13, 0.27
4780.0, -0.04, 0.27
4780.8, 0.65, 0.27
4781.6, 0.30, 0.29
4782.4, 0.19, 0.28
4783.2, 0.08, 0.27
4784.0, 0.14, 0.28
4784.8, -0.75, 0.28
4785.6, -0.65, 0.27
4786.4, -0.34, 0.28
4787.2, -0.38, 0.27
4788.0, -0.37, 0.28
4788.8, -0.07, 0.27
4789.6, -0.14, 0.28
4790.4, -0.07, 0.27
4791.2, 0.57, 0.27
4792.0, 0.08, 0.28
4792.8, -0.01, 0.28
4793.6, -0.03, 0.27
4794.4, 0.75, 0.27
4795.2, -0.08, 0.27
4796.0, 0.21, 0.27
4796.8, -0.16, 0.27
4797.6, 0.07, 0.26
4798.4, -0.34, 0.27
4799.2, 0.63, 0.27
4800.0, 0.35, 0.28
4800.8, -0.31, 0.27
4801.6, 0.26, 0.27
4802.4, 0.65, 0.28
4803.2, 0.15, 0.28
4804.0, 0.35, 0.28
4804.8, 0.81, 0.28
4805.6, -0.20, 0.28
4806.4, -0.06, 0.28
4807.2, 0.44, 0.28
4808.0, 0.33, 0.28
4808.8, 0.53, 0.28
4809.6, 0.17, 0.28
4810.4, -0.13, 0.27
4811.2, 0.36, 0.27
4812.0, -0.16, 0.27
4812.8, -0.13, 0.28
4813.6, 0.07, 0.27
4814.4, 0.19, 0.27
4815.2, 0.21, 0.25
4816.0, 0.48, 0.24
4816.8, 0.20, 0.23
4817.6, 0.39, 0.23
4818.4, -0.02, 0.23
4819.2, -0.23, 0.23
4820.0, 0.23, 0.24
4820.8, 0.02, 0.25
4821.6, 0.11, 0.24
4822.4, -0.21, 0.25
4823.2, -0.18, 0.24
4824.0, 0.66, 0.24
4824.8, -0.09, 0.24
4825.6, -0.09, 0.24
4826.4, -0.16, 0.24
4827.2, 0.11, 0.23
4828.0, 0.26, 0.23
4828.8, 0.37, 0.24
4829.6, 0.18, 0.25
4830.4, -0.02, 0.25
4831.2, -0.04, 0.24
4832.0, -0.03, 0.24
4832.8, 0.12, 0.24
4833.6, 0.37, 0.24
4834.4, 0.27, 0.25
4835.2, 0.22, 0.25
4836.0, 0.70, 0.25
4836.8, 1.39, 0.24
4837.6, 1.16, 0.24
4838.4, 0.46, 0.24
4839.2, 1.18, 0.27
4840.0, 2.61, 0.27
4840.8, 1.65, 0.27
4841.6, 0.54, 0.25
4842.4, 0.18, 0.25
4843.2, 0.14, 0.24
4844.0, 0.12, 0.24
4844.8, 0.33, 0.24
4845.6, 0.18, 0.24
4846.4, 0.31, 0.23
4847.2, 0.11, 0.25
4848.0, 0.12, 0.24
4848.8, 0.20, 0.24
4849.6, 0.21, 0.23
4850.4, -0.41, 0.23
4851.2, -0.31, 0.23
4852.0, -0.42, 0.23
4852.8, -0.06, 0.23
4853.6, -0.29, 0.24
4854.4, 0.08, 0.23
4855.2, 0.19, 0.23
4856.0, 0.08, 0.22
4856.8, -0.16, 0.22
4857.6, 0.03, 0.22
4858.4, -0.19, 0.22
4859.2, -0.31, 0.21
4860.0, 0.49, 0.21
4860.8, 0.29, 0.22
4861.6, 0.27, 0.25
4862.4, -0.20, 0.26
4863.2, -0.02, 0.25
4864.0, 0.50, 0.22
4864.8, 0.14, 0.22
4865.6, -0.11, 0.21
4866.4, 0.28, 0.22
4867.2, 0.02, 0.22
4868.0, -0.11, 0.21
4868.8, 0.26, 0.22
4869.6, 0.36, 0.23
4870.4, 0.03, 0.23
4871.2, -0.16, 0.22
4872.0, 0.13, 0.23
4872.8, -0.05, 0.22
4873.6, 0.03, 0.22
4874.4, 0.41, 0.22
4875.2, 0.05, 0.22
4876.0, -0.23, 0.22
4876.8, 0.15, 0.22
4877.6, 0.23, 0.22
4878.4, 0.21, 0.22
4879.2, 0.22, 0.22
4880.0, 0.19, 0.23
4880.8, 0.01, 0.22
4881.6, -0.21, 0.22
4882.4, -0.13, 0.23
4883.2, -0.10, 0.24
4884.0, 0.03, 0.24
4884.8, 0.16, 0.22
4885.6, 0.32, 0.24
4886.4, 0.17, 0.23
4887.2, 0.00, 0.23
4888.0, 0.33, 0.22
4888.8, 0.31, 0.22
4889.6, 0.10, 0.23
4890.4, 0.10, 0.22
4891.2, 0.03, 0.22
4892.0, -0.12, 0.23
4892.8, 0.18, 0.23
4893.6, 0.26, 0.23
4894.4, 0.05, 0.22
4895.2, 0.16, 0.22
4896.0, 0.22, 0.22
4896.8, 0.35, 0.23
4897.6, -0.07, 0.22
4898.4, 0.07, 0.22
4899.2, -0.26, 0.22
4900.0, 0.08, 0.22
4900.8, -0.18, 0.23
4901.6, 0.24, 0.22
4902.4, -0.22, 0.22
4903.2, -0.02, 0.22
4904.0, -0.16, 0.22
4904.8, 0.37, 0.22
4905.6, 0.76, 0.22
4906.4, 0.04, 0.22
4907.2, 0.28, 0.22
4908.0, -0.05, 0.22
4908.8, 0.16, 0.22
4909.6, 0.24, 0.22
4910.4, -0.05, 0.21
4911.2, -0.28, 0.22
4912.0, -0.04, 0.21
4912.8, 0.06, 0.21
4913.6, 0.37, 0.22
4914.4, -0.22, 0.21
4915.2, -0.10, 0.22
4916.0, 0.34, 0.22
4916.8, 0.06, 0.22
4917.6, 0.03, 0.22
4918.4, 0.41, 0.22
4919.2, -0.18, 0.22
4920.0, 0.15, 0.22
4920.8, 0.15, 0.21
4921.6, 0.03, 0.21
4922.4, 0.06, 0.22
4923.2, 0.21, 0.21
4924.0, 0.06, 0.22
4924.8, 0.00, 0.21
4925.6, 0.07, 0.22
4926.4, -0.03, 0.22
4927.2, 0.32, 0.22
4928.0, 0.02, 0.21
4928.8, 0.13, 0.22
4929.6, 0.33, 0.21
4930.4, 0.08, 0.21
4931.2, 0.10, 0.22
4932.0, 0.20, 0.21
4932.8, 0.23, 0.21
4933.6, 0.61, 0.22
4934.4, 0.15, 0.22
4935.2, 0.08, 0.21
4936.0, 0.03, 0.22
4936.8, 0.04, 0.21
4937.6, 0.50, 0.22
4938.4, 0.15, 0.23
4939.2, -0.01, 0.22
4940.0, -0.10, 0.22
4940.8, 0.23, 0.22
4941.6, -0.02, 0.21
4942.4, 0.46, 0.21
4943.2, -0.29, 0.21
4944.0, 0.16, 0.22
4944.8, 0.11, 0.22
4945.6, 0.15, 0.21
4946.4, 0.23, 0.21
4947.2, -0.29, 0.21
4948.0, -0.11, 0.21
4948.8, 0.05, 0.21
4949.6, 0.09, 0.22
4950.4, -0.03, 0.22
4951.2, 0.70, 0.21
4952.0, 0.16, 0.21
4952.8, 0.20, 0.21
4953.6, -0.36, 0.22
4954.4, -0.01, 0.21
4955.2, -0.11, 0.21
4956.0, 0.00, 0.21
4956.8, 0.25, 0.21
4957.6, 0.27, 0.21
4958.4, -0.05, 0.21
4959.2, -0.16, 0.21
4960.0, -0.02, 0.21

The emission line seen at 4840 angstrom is [O II] 3727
